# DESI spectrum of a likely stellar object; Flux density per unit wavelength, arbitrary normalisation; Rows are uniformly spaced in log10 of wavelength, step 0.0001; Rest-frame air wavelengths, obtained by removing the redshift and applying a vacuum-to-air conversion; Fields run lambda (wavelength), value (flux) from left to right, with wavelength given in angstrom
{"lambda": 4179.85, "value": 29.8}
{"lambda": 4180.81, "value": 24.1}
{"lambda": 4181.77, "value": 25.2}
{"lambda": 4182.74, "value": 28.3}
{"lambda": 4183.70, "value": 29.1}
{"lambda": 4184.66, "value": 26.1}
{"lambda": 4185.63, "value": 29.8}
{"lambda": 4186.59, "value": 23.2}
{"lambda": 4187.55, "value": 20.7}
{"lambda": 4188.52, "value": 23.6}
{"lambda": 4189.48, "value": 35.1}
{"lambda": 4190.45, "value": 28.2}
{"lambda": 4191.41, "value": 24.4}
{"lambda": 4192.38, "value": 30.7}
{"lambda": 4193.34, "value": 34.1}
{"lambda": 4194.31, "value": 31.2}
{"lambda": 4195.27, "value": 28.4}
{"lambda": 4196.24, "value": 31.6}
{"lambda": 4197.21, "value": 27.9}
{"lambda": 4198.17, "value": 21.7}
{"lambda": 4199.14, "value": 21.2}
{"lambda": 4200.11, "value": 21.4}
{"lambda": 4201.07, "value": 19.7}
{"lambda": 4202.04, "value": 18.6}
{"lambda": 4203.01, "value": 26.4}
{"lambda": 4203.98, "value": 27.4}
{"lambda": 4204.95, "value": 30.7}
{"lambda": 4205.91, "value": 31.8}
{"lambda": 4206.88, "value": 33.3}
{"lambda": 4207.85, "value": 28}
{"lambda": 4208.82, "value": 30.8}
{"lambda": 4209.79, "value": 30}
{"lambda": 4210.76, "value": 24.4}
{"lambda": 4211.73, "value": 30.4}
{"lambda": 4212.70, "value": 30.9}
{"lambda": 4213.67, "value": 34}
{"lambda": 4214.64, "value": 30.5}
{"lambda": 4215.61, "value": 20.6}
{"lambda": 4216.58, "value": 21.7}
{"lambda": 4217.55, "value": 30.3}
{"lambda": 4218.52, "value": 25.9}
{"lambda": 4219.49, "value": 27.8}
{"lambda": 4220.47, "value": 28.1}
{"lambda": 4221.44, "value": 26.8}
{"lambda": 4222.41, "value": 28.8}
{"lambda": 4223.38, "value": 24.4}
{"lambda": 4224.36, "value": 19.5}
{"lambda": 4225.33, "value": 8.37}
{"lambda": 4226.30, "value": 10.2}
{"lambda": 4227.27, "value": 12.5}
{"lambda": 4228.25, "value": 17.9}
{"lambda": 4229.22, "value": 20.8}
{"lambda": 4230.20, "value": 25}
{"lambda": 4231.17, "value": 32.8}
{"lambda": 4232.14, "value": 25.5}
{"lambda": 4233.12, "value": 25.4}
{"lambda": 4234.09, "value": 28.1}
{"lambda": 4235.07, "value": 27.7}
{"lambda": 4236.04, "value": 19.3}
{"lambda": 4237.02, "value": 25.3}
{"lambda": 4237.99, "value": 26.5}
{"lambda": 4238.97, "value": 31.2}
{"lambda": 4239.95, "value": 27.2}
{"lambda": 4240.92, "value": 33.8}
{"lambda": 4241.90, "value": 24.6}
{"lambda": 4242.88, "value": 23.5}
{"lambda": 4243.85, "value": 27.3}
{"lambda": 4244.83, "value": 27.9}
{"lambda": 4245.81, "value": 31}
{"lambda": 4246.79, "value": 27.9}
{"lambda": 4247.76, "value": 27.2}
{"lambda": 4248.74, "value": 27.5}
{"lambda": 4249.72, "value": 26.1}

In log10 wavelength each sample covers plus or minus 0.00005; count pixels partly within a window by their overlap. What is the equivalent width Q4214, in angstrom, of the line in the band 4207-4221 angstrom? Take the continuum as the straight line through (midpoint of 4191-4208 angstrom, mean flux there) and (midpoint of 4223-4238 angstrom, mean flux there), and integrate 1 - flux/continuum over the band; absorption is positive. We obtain -2.07 angstrom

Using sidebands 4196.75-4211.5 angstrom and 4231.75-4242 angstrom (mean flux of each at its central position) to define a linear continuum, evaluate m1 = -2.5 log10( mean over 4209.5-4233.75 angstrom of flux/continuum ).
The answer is 0.090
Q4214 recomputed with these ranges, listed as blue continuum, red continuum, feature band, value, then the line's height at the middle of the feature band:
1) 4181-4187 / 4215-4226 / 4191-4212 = -1.8 angstrom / 25.3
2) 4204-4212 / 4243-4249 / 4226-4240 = 2.3 angstrom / 28.5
